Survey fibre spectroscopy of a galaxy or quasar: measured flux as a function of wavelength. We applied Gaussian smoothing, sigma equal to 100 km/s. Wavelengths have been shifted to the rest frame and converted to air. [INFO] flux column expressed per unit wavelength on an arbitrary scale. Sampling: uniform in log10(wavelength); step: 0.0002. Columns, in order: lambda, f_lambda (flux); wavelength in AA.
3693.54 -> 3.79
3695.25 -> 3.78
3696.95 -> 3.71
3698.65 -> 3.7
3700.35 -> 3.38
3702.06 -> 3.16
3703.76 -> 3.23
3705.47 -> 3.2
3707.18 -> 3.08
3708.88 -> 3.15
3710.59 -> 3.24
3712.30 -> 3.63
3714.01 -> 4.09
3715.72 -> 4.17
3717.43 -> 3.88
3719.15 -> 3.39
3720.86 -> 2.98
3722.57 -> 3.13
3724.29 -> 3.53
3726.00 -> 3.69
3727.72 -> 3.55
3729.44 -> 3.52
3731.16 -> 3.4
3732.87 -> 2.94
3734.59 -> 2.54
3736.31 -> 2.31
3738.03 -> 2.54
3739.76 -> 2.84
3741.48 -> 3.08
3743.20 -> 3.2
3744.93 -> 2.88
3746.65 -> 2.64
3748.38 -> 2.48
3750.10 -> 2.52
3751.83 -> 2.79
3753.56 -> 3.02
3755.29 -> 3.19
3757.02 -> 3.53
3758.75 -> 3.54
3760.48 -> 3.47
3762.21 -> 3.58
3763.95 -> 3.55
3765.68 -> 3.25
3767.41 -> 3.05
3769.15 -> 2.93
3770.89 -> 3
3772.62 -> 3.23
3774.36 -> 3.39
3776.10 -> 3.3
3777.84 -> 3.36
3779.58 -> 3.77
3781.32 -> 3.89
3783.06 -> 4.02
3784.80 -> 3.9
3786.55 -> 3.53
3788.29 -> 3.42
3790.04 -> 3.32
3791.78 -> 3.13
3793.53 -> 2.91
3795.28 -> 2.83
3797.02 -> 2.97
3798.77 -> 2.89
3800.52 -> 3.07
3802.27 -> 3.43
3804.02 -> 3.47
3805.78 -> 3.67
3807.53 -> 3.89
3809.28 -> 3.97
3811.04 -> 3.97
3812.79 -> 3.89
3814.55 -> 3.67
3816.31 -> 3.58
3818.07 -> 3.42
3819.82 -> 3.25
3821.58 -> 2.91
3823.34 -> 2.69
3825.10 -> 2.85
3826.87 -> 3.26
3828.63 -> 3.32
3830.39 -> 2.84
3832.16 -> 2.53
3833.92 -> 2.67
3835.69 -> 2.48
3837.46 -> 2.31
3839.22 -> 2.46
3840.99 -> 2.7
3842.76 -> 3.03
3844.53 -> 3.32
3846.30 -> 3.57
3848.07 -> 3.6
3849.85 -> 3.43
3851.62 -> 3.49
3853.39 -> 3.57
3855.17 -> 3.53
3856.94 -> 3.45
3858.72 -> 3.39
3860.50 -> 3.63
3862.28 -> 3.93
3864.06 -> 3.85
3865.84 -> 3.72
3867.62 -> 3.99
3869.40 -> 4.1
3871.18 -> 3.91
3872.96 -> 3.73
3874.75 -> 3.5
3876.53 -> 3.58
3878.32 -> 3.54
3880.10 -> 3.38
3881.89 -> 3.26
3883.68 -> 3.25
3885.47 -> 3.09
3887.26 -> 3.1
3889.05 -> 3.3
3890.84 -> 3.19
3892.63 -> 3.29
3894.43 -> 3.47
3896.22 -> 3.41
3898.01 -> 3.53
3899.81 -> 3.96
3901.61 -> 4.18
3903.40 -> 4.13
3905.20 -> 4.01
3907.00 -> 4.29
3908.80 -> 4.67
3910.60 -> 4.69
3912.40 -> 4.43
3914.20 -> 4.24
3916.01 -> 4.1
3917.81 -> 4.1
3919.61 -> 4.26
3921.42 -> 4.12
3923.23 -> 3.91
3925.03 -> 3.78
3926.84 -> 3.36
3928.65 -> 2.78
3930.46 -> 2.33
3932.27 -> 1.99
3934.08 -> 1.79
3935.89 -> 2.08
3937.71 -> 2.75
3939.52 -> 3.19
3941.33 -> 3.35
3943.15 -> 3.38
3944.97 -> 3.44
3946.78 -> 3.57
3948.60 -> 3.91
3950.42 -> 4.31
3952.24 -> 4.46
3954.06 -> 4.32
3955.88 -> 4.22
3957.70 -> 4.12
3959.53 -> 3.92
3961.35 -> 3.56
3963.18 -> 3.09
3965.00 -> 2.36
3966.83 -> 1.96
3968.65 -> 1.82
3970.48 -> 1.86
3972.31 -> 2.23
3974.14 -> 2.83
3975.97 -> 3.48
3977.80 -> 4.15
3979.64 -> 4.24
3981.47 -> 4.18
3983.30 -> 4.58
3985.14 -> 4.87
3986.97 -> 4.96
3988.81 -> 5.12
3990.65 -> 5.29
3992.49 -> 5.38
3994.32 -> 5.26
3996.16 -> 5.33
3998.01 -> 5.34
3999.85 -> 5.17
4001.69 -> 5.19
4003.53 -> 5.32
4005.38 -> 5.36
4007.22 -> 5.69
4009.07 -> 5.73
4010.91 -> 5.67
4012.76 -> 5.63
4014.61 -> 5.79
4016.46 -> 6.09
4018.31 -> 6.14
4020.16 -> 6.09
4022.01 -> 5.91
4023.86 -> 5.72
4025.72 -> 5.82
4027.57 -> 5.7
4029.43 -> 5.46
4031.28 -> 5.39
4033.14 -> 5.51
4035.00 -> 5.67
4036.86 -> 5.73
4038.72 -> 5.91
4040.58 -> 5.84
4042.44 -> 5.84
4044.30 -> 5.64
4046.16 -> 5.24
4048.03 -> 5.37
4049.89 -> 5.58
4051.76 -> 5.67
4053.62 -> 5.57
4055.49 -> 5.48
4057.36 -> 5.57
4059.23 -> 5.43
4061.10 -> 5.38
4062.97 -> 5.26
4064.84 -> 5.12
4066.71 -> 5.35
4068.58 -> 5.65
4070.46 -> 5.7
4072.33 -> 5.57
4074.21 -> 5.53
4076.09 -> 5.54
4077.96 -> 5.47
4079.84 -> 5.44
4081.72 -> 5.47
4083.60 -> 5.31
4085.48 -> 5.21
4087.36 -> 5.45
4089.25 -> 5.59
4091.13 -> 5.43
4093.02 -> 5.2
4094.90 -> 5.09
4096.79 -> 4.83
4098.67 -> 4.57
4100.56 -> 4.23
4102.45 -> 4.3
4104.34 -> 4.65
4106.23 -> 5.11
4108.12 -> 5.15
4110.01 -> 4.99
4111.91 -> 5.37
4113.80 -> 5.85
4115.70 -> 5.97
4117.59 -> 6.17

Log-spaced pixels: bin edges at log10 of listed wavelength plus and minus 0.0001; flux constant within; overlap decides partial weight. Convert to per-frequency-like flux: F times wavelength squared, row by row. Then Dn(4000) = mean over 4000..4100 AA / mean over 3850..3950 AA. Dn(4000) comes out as 1.67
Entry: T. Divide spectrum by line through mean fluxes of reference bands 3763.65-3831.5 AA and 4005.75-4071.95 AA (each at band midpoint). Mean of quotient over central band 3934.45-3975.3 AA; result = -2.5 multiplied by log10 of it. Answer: 0.45 mag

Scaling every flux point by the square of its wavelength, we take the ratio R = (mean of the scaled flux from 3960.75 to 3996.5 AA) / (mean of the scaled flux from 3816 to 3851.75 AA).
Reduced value 1.36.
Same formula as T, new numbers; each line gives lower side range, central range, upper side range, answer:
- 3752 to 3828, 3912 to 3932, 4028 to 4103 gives 0.174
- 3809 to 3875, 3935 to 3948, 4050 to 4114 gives 0.307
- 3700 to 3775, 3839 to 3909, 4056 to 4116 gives 0.129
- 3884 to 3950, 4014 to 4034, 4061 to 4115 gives -0.250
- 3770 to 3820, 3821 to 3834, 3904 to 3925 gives 0.256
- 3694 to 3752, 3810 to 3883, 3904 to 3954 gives 0.035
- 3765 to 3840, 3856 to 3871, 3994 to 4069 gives 0.030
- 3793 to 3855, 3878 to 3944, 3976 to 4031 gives 0.199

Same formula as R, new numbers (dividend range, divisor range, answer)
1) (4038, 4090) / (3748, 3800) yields 1.95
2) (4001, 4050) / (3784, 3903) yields 1.85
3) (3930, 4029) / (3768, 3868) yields 1.41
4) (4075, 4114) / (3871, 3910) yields 1.57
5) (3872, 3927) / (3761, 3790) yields 1.17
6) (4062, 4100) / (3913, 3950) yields 1.72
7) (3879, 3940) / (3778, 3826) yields 1.09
